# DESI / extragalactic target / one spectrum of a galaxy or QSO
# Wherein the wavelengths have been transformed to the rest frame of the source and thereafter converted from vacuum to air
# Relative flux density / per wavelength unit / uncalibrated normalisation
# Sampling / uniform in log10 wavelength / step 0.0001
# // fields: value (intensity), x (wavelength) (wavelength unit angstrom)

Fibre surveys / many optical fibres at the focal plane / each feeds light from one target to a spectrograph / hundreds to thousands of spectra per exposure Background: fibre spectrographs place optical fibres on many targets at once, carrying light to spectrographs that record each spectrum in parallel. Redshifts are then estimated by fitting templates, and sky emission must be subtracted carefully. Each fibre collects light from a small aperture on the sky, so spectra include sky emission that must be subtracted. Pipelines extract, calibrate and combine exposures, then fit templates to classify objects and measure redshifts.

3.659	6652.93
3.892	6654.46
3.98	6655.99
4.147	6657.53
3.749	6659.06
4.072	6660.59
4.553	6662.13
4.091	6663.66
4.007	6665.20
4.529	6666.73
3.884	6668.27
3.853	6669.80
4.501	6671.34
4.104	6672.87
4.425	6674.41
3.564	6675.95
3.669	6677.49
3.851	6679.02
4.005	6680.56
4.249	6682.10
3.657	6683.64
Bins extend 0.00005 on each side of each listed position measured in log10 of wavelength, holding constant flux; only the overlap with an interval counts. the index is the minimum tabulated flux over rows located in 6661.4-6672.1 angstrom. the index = 3.853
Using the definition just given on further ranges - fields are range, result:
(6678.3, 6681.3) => 3.851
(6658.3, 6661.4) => 3.749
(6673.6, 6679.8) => 3.564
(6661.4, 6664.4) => 4.091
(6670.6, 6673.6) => 4.104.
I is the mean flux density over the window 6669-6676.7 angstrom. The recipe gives 4.09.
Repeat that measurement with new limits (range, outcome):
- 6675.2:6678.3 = 3.63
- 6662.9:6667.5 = 4.21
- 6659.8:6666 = 4.18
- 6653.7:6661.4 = 3.97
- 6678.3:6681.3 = 3.93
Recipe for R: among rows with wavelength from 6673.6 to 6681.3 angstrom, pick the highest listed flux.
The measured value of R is 4.425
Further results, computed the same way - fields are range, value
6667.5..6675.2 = 4.501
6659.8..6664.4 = 4.553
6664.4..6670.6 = 4.529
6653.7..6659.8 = 4.147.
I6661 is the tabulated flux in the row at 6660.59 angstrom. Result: 4.072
